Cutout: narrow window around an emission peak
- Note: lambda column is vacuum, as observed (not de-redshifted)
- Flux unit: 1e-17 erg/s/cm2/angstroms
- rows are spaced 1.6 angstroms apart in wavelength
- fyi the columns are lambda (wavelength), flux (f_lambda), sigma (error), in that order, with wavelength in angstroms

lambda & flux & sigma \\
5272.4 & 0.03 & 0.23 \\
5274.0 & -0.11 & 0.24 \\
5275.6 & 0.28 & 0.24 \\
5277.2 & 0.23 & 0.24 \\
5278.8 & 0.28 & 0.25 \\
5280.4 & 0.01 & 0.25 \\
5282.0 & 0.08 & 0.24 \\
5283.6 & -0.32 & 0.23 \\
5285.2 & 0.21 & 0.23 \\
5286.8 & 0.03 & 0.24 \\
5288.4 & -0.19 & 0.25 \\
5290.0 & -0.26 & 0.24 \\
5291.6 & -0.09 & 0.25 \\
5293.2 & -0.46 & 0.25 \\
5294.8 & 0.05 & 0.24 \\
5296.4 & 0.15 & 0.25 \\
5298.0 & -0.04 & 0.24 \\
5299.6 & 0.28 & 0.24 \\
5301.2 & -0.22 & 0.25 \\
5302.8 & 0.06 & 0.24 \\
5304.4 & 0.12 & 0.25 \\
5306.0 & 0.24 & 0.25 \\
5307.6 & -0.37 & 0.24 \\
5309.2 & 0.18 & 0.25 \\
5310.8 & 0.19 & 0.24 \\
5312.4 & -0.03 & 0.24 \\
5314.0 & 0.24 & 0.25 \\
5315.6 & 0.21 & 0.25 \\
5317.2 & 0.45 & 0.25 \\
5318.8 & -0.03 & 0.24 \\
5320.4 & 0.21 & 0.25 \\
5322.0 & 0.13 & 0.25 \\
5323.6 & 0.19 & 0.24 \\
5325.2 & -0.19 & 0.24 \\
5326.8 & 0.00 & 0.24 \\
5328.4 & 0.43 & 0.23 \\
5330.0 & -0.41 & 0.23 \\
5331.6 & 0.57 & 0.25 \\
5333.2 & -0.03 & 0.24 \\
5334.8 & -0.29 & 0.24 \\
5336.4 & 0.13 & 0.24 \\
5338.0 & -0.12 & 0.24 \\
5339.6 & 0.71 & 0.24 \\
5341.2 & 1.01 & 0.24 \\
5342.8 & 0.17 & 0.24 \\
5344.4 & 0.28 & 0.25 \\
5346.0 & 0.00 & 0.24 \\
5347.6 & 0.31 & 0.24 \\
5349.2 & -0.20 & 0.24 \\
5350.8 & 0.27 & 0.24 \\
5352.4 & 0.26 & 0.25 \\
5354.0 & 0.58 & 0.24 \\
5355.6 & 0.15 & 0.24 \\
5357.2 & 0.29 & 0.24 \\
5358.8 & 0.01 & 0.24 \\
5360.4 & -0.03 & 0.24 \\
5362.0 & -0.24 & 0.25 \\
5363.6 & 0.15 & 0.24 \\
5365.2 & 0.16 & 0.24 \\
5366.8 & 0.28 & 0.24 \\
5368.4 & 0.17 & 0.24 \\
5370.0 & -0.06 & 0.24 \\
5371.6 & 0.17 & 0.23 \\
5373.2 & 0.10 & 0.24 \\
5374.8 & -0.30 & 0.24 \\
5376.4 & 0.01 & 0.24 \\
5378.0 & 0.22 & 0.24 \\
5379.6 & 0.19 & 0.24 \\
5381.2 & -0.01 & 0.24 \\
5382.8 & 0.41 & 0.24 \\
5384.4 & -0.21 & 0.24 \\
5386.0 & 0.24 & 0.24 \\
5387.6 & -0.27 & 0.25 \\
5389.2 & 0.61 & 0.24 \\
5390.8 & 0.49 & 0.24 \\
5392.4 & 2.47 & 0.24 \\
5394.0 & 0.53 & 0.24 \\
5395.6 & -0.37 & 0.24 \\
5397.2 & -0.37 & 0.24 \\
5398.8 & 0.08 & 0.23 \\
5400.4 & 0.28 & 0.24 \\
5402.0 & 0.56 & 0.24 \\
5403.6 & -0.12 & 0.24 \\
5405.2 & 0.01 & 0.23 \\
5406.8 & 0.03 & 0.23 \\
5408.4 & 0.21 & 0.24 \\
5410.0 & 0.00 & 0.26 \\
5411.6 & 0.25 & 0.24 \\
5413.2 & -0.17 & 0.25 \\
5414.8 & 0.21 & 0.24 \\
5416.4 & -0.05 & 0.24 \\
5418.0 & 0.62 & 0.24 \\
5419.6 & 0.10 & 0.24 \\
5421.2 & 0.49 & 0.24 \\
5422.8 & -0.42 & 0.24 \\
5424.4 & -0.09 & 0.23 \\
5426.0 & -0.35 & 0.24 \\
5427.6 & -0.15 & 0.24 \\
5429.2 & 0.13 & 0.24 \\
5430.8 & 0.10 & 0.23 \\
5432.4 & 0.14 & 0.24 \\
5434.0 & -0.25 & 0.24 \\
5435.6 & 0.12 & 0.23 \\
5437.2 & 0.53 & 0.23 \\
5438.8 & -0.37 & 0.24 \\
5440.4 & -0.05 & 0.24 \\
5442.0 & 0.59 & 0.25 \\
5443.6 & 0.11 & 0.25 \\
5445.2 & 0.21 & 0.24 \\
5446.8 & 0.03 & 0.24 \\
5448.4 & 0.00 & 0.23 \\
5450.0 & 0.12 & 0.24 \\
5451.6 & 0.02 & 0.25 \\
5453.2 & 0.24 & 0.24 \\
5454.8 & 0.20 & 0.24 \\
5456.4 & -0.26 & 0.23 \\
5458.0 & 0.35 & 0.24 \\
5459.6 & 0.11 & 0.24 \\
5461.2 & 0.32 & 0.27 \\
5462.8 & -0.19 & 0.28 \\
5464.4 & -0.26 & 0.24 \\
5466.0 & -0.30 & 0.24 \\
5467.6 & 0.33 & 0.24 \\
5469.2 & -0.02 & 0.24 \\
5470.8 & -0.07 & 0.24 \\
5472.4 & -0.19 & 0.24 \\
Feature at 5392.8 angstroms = [O III] 5007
